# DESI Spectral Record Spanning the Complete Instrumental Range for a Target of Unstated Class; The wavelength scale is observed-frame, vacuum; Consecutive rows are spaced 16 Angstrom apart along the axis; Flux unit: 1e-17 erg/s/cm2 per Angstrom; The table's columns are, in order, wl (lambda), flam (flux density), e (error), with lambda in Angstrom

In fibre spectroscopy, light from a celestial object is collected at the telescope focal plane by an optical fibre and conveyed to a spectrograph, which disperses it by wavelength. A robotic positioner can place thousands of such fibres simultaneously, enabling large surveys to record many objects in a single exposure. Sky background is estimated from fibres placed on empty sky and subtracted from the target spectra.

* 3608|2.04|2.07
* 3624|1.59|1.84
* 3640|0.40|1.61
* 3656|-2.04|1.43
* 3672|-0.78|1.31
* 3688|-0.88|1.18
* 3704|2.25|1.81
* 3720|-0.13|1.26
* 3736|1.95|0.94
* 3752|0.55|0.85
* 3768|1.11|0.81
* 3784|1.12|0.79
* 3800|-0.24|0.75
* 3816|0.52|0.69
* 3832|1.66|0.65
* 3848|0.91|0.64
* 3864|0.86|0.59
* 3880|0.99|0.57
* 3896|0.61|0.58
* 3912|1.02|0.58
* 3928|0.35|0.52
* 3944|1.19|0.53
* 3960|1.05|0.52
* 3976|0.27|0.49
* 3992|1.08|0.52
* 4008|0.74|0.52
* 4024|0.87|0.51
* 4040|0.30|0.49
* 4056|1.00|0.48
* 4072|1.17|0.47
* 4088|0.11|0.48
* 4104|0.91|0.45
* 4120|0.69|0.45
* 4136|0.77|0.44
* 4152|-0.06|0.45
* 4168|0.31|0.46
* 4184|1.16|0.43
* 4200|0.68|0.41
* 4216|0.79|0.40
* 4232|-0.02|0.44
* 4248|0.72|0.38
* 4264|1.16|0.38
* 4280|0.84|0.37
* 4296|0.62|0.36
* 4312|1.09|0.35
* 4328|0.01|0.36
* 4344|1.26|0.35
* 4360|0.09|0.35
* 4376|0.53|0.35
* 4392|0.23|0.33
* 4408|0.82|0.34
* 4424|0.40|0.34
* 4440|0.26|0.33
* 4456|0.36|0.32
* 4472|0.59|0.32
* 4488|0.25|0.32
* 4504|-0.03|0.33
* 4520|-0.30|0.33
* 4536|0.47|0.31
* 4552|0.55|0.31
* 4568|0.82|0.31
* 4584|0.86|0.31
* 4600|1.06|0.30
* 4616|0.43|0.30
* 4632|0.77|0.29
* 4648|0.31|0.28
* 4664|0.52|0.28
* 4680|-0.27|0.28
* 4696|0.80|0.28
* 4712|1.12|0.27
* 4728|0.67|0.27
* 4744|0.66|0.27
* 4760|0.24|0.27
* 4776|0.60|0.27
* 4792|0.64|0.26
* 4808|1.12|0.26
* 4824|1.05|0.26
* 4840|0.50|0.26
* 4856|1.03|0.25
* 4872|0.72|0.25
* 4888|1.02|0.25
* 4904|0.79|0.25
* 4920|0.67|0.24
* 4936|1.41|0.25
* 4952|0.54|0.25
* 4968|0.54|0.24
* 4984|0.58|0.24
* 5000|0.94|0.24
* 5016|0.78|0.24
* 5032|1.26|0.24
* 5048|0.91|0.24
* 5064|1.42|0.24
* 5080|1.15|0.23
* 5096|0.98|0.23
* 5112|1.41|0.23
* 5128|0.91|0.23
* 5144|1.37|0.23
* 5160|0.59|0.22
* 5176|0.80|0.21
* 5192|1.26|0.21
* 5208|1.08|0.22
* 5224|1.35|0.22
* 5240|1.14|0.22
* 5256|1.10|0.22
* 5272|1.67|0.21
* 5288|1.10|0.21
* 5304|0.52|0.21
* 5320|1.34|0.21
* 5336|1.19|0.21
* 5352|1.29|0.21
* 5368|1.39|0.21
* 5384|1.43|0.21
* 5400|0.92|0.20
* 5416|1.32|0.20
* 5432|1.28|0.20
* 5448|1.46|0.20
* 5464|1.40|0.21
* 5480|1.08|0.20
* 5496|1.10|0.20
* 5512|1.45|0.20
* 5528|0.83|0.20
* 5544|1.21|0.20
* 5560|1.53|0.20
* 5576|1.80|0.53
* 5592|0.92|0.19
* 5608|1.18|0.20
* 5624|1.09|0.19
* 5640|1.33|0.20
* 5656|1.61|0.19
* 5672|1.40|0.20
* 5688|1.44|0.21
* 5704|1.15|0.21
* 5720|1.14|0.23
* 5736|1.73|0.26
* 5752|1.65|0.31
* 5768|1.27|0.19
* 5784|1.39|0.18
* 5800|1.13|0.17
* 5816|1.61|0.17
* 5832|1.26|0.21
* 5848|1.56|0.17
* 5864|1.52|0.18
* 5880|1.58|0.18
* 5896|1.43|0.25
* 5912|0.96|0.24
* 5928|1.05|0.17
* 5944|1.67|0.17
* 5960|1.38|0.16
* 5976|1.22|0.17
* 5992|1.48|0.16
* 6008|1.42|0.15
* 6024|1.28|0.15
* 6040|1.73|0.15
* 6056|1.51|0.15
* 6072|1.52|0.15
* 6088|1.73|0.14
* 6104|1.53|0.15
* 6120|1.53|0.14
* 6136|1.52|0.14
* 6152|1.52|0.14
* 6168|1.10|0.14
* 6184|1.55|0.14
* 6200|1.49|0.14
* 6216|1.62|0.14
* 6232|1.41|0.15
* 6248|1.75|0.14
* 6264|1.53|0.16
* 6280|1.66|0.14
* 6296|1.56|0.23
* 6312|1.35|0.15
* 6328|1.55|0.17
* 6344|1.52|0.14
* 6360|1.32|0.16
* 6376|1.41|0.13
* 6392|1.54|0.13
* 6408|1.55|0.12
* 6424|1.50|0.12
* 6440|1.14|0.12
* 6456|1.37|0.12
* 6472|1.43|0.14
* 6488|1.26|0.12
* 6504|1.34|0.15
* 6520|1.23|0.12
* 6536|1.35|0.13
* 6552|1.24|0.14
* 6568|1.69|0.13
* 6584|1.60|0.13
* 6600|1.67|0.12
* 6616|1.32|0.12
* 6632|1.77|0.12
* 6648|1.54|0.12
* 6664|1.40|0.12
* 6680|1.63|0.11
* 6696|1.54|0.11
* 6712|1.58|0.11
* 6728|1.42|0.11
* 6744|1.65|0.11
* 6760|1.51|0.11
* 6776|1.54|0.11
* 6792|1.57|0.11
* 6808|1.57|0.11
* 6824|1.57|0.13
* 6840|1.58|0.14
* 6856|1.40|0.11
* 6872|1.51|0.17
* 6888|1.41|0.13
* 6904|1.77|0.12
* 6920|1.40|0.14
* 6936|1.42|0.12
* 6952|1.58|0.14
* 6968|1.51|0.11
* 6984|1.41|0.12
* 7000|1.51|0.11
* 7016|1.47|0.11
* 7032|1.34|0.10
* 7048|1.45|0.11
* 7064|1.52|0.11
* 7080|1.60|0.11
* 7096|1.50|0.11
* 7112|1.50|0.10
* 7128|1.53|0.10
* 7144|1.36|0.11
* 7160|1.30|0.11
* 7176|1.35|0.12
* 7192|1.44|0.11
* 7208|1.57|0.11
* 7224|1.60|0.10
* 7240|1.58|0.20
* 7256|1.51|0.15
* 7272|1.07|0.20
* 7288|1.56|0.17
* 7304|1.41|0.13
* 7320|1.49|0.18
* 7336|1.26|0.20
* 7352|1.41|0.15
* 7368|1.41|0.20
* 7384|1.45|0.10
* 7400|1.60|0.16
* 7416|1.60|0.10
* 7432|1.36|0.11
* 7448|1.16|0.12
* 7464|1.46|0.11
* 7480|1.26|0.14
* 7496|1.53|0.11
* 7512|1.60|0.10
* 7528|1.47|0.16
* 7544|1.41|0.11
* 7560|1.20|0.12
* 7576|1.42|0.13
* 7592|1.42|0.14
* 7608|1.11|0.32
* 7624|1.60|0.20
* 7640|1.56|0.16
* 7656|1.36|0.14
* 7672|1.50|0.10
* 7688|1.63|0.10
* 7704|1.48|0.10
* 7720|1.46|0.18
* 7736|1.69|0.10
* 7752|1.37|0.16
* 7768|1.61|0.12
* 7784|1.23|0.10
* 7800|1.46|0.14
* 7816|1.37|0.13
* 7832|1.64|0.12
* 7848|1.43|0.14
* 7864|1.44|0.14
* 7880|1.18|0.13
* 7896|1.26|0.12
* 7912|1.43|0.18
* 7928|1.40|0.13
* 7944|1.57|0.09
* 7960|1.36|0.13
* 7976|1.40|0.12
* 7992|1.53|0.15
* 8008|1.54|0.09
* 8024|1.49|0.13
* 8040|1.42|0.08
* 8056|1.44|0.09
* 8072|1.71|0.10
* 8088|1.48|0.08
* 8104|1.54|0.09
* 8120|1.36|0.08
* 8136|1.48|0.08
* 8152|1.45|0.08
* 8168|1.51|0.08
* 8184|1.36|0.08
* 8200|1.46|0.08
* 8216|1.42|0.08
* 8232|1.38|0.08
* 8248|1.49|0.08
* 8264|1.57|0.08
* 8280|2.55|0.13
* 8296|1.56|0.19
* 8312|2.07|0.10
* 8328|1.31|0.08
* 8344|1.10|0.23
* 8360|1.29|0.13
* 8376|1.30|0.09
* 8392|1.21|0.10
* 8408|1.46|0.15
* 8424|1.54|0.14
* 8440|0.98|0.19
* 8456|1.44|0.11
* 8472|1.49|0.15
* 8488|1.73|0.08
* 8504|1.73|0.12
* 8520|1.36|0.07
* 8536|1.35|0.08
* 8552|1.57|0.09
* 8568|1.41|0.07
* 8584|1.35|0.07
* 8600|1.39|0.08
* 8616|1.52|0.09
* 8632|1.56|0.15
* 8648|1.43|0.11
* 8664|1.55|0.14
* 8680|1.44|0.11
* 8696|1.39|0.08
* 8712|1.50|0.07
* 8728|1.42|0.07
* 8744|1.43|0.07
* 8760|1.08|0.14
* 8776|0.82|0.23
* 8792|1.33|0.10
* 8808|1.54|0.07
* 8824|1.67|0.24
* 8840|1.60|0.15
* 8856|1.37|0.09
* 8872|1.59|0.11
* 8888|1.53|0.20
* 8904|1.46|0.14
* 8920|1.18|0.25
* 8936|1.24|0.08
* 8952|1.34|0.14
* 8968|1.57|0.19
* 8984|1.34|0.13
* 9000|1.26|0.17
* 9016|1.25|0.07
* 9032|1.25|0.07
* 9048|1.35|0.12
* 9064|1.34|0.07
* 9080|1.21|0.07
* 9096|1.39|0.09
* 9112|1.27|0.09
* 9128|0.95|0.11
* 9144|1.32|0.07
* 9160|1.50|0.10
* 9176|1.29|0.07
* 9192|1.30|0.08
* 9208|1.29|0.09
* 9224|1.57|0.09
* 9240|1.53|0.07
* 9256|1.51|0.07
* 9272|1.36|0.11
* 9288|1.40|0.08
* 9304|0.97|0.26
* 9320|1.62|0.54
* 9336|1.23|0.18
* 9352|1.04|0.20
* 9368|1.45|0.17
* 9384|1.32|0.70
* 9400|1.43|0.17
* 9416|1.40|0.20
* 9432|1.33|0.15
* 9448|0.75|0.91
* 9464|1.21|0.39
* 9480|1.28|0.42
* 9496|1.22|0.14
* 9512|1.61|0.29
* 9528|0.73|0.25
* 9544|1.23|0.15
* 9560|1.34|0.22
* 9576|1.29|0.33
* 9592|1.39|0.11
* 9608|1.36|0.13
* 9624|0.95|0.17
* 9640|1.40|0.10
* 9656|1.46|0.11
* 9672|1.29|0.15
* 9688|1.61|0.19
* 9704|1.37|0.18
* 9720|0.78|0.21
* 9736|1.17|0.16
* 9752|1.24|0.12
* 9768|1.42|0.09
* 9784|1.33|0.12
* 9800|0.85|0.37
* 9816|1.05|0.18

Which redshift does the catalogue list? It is 0.26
